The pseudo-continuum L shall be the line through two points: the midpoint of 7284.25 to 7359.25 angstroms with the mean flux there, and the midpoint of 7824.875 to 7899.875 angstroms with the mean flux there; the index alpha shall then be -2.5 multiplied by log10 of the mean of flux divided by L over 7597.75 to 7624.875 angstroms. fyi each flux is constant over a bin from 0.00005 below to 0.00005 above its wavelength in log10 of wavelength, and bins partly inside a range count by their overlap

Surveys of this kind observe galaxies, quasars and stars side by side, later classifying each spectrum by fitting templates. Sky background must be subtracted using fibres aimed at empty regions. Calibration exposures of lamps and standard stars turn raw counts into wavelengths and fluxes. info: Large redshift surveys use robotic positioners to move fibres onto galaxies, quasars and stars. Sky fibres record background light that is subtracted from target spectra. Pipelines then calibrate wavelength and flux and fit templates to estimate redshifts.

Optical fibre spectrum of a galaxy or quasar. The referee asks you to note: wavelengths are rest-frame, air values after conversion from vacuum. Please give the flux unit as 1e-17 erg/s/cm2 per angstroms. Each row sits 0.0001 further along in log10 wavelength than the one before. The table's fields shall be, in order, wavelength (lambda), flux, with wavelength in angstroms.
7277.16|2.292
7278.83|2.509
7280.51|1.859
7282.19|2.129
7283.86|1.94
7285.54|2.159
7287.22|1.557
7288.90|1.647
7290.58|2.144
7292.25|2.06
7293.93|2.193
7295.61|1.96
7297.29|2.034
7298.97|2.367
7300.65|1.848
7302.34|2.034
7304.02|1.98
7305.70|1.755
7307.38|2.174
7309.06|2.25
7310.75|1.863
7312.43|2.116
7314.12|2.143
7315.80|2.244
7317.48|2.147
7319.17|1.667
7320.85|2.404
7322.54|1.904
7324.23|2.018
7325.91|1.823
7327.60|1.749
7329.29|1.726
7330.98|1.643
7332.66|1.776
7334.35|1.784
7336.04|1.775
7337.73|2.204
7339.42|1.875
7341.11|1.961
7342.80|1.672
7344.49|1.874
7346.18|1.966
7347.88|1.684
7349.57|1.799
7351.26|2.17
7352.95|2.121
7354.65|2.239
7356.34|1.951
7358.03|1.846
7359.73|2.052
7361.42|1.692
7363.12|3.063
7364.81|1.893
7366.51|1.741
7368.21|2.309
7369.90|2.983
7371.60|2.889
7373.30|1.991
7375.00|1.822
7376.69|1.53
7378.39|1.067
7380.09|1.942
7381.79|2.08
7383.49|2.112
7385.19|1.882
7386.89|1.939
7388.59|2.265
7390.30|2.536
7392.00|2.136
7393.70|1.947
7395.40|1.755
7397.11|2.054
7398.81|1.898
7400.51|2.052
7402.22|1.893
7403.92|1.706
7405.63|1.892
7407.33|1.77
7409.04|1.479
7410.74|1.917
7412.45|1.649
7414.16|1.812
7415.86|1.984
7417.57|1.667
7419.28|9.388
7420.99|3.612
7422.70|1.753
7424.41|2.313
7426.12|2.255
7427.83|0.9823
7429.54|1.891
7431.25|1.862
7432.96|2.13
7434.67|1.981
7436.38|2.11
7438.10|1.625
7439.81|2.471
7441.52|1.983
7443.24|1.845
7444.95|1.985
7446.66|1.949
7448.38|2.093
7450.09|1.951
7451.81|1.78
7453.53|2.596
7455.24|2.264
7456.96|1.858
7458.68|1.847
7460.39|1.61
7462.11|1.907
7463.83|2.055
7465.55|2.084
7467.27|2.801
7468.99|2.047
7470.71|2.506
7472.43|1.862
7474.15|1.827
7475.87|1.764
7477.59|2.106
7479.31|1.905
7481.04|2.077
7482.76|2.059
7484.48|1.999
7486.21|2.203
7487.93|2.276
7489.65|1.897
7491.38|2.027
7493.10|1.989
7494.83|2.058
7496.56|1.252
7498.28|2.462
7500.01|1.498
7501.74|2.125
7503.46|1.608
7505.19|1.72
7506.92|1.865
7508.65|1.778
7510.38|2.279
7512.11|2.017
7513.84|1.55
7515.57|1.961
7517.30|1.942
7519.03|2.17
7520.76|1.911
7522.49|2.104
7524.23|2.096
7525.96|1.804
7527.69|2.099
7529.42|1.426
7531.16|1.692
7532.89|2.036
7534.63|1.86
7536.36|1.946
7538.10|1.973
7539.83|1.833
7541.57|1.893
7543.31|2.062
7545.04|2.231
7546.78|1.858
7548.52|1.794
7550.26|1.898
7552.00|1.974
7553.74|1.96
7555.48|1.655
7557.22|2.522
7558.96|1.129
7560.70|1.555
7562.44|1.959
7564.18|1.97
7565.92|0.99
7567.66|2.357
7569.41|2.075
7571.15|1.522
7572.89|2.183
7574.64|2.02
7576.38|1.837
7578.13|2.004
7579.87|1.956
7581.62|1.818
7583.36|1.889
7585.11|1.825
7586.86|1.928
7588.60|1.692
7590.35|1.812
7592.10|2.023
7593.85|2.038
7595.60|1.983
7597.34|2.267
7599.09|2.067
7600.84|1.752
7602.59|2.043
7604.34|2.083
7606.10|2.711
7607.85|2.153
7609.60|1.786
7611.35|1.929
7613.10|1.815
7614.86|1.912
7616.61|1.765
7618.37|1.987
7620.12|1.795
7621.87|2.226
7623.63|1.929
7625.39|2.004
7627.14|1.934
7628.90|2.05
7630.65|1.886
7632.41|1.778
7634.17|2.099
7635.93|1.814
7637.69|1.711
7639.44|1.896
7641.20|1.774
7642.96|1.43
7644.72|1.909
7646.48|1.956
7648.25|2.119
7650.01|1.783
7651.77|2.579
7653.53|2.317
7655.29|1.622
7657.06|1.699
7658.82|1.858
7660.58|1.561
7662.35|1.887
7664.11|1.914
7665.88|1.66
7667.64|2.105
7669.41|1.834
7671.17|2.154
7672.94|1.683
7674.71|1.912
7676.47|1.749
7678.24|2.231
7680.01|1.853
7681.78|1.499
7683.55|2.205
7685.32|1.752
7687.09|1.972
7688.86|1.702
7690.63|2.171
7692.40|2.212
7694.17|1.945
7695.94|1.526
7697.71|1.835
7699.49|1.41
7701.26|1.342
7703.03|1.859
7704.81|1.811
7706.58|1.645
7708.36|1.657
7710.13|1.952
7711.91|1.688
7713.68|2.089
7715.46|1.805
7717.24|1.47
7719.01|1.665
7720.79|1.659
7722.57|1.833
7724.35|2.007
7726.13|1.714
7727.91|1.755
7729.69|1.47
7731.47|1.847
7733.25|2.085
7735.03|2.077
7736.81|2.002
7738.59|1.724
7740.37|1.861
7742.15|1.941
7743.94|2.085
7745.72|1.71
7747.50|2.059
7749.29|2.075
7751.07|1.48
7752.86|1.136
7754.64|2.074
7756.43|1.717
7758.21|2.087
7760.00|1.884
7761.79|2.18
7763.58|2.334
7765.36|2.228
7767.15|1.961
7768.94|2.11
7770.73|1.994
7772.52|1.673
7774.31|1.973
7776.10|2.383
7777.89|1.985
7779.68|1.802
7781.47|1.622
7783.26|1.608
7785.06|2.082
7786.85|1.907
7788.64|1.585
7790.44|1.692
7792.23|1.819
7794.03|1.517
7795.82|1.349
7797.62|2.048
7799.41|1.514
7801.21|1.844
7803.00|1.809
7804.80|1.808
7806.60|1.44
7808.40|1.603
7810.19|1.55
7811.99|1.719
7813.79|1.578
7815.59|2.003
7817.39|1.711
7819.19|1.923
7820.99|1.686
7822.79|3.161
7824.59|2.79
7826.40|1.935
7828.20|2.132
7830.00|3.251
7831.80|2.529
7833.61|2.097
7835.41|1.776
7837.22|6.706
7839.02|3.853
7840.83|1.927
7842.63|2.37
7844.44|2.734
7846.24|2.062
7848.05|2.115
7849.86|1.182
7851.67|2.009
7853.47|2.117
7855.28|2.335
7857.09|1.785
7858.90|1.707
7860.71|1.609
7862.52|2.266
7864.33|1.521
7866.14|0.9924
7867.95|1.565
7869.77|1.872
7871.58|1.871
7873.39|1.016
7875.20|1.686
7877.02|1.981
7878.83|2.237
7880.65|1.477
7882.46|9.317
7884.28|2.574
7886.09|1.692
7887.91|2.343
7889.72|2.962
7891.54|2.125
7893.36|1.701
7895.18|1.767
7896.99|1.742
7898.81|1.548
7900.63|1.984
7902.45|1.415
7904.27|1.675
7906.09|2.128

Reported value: 0.08 mag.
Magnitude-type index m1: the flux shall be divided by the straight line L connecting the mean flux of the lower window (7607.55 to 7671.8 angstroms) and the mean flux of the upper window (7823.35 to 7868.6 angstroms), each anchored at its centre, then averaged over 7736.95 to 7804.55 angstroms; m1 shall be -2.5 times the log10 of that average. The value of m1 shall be 0.16 mag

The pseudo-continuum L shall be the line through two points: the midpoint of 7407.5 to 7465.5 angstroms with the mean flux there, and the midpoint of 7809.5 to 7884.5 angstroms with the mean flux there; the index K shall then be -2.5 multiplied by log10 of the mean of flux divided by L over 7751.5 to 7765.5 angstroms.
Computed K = 0.18 mag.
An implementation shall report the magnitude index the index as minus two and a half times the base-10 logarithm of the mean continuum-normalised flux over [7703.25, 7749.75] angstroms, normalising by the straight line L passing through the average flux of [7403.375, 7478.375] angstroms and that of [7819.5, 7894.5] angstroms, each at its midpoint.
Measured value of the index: 0.25 mag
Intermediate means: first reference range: 2.16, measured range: 1.83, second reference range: 2.36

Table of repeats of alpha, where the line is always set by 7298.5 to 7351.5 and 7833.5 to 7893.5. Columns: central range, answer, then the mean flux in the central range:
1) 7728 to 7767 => 0.187 mag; 1.91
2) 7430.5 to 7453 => 0.022 mag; 1.99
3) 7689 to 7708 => 0.250 mag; 1.77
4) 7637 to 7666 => 0.172 mag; 1.87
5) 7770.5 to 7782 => 0.187 mag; 1.92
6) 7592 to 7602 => 0.066 mag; 2.02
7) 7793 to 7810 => 0.359 mag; 1.66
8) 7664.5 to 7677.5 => 0.176 mag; 1.88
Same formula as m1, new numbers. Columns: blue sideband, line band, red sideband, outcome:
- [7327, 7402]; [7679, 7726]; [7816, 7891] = 0.245 mag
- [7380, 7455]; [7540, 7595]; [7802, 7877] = 0.136 mag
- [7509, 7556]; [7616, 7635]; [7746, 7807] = -0.031 mag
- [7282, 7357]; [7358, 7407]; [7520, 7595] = -0.048 mag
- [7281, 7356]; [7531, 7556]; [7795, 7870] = 0.057 mag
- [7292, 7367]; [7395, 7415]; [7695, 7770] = 0.075 mag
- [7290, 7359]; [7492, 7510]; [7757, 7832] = 0.064 mag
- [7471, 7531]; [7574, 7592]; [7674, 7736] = 0.002 mag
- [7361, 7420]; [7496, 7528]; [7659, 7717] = 0.069 mag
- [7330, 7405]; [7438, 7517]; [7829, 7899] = 0.039 mag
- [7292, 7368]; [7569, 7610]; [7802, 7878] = 0.032 mag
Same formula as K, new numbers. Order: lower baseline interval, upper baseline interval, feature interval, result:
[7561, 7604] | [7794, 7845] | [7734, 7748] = 0.10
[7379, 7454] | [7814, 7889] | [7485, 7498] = 0.11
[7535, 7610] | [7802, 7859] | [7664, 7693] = 0.08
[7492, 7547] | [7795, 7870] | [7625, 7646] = 0.07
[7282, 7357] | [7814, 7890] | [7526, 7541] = 0.14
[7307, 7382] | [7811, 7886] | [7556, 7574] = 0.17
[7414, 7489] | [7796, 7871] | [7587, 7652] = 0.11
